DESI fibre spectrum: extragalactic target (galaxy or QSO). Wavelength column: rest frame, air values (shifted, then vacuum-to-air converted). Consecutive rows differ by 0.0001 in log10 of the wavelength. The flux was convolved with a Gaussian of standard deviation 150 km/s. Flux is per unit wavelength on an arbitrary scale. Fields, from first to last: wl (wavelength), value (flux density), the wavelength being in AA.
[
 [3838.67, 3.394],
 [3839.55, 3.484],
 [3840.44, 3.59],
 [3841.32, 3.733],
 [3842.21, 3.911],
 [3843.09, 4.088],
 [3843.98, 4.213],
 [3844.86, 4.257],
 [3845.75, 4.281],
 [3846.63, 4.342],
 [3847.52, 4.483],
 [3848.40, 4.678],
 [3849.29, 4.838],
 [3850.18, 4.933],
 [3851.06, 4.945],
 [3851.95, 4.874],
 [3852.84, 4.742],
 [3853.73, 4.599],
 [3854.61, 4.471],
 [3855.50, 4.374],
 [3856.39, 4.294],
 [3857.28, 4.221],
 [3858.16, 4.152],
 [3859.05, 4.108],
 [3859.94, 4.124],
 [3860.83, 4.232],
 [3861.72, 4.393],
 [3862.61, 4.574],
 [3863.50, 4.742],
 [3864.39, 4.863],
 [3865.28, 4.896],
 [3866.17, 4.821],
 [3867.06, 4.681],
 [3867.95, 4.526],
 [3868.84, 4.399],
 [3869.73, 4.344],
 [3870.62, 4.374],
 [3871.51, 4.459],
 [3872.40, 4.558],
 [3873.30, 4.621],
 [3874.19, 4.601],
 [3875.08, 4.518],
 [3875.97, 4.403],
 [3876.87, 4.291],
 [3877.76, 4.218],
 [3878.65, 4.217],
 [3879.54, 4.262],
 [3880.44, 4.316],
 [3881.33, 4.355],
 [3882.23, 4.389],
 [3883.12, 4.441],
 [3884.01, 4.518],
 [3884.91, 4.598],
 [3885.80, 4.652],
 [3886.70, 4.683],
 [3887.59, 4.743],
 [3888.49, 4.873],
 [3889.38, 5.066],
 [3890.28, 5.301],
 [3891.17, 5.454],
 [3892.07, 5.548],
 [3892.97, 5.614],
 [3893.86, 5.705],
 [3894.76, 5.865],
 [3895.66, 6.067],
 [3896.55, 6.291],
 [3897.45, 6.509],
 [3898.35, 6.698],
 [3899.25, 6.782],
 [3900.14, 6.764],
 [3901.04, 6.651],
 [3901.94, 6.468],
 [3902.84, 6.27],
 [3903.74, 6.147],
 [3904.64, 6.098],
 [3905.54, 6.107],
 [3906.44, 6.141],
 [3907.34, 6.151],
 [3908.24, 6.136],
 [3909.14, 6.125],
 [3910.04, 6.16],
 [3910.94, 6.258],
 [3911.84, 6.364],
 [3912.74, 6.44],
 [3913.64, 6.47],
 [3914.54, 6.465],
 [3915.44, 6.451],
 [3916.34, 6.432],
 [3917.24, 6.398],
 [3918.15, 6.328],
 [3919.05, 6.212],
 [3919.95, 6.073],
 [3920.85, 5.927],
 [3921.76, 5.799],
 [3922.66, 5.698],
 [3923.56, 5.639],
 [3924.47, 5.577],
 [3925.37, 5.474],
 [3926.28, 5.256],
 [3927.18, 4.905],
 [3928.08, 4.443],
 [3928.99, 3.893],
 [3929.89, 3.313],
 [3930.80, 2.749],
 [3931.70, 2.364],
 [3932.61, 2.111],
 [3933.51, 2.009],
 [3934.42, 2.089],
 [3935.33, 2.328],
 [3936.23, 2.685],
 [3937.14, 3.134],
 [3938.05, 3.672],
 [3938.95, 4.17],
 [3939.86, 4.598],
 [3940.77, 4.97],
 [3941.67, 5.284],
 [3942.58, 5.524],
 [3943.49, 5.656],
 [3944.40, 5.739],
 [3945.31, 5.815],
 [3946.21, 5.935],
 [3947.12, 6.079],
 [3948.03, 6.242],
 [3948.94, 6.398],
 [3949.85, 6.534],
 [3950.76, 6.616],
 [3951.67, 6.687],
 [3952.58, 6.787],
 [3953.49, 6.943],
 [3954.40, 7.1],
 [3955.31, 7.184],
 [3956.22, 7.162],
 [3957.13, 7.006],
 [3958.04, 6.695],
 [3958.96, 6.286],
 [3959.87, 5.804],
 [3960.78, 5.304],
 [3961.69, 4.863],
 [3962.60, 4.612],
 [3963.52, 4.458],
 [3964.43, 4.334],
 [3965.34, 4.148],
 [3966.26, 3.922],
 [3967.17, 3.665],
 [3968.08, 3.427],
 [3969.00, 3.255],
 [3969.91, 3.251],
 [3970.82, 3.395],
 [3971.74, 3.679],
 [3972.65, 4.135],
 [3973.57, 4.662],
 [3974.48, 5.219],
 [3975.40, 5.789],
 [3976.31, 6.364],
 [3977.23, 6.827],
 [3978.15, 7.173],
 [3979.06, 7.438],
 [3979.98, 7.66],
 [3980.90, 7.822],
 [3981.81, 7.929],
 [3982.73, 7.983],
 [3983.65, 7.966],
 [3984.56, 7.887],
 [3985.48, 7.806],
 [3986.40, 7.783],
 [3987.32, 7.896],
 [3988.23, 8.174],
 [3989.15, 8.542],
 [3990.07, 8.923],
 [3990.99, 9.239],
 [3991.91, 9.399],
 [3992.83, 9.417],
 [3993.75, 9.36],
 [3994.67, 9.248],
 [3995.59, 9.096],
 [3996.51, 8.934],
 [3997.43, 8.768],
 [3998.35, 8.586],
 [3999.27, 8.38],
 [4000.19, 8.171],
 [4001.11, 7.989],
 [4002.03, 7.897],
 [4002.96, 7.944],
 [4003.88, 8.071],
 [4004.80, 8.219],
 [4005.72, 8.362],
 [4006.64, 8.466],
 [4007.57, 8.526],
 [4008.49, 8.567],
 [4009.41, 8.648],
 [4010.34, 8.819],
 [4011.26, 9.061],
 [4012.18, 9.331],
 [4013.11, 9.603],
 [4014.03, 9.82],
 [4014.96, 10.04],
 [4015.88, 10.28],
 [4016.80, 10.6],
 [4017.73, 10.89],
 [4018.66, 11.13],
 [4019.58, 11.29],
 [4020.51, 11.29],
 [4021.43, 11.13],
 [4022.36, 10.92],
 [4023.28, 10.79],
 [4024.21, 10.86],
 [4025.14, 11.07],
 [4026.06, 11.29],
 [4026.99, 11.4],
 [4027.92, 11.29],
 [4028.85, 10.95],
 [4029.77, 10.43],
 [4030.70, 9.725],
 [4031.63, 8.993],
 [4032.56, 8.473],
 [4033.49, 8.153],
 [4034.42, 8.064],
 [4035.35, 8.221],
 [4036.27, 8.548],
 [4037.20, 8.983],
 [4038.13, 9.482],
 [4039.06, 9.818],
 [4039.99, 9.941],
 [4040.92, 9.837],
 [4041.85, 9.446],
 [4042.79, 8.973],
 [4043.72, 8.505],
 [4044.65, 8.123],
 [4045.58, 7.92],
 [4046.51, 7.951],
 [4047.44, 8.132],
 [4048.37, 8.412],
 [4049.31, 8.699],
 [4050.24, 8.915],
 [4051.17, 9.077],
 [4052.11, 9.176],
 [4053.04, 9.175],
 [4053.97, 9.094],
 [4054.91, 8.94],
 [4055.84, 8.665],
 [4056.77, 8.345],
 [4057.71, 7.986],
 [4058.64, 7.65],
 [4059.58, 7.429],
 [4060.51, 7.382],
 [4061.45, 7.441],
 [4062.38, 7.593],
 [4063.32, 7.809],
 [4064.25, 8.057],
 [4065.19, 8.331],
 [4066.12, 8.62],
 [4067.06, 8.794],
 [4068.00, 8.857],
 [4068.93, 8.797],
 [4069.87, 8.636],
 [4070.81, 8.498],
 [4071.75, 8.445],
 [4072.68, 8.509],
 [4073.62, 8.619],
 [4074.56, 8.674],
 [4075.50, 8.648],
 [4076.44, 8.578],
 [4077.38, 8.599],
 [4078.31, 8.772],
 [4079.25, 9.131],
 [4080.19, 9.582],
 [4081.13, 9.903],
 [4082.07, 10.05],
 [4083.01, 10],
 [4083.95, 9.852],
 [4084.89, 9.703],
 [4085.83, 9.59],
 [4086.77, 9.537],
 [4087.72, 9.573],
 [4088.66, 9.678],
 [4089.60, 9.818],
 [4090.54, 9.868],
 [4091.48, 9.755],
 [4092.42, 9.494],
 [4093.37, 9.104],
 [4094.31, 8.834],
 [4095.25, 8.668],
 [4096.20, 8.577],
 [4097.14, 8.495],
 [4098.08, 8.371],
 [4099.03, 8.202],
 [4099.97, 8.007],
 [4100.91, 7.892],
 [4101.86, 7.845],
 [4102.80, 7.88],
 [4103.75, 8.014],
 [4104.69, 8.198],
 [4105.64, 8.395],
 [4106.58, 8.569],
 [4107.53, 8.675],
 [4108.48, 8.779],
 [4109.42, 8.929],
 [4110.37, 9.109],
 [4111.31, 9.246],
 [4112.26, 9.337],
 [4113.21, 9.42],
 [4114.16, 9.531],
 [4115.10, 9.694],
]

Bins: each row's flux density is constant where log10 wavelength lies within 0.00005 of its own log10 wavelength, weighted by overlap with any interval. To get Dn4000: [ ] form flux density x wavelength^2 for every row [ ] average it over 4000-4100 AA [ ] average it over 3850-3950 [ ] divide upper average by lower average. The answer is 1.9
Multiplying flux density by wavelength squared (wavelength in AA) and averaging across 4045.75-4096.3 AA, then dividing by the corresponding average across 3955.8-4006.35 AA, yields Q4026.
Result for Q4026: 1.34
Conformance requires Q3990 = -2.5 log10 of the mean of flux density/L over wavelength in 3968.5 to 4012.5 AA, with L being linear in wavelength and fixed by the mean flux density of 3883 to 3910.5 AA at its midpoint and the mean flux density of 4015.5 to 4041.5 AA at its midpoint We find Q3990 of 0.172 mag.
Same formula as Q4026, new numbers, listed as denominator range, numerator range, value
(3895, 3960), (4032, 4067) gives 1.62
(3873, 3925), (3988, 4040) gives 1.78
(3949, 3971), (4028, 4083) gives 1.69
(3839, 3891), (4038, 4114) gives 2.19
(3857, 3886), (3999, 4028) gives 2.34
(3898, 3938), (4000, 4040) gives 1.91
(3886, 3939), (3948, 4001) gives 1.31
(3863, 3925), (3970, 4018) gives 1.55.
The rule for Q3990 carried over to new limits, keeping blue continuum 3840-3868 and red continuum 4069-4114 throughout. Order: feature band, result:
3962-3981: 0.32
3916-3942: 0.29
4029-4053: -0.12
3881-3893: 0.05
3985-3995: -0.23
